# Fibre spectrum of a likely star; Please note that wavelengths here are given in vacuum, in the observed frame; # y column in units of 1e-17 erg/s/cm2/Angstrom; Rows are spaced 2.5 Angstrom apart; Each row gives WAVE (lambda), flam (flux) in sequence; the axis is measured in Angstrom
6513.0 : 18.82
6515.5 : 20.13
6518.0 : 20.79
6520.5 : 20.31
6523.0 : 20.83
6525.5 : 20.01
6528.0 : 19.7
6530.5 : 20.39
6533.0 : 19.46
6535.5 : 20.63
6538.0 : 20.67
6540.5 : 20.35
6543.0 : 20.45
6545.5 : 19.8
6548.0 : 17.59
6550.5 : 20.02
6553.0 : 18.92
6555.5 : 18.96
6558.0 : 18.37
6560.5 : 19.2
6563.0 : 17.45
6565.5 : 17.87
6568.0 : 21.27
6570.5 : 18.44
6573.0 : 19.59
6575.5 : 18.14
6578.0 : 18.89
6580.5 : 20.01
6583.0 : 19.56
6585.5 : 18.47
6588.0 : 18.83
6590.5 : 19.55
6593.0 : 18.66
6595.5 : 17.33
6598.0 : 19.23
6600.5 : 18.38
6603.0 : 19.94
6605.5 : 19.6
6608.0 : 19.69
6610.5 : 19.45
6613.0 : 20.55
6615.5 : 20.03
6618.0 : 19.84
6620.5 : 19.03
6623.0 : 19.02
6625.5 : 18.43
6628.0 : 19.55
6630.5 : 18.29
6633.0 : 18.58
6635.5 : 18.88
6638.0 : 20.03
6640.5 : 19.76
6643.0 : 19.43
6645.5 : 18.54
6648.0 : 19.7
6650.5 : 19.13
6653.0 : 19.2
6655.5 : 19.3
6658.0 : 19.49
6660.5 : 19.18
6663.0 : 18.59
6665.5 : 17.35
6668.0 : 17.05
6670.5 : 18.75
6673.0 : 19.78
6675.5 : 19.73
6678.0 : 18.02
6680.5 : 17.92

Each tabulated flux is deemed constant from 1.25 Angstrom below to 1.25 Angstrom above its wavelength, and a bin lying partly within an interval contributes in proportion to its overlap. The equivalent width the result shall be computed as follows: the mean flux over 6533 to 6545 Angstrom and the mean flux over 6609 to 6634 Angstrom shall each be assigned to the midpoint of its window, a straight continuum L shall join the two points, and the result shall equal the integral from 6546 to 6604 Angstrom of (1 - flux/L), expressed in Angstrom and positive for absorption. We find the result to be 2.9 Angstrom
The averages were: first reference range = 20.4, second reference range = 19.3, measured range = 18.9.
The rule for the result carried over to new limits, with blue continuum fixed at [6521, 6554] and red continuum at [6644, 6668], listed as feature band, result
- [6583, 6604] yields 0.6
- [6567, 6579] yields 0.2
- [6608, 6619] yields -0.4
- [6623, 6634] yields 0.2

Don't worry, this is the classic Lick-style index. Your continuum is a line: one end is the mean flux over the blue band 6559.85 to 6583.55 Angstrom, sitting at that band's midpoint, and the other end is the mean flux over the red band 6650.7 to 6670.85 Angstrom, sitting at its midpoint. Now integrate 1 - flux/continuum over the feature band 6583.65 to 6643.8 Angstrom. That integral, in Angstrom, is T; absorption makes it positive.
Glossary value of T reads -1.13 Angstrom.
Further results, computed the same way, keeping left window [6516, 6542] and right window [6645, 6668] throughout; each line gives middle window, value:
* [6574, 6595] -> 0.8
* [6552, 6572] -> 1.1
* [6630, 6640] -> 0.0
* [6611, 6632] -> -0.1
